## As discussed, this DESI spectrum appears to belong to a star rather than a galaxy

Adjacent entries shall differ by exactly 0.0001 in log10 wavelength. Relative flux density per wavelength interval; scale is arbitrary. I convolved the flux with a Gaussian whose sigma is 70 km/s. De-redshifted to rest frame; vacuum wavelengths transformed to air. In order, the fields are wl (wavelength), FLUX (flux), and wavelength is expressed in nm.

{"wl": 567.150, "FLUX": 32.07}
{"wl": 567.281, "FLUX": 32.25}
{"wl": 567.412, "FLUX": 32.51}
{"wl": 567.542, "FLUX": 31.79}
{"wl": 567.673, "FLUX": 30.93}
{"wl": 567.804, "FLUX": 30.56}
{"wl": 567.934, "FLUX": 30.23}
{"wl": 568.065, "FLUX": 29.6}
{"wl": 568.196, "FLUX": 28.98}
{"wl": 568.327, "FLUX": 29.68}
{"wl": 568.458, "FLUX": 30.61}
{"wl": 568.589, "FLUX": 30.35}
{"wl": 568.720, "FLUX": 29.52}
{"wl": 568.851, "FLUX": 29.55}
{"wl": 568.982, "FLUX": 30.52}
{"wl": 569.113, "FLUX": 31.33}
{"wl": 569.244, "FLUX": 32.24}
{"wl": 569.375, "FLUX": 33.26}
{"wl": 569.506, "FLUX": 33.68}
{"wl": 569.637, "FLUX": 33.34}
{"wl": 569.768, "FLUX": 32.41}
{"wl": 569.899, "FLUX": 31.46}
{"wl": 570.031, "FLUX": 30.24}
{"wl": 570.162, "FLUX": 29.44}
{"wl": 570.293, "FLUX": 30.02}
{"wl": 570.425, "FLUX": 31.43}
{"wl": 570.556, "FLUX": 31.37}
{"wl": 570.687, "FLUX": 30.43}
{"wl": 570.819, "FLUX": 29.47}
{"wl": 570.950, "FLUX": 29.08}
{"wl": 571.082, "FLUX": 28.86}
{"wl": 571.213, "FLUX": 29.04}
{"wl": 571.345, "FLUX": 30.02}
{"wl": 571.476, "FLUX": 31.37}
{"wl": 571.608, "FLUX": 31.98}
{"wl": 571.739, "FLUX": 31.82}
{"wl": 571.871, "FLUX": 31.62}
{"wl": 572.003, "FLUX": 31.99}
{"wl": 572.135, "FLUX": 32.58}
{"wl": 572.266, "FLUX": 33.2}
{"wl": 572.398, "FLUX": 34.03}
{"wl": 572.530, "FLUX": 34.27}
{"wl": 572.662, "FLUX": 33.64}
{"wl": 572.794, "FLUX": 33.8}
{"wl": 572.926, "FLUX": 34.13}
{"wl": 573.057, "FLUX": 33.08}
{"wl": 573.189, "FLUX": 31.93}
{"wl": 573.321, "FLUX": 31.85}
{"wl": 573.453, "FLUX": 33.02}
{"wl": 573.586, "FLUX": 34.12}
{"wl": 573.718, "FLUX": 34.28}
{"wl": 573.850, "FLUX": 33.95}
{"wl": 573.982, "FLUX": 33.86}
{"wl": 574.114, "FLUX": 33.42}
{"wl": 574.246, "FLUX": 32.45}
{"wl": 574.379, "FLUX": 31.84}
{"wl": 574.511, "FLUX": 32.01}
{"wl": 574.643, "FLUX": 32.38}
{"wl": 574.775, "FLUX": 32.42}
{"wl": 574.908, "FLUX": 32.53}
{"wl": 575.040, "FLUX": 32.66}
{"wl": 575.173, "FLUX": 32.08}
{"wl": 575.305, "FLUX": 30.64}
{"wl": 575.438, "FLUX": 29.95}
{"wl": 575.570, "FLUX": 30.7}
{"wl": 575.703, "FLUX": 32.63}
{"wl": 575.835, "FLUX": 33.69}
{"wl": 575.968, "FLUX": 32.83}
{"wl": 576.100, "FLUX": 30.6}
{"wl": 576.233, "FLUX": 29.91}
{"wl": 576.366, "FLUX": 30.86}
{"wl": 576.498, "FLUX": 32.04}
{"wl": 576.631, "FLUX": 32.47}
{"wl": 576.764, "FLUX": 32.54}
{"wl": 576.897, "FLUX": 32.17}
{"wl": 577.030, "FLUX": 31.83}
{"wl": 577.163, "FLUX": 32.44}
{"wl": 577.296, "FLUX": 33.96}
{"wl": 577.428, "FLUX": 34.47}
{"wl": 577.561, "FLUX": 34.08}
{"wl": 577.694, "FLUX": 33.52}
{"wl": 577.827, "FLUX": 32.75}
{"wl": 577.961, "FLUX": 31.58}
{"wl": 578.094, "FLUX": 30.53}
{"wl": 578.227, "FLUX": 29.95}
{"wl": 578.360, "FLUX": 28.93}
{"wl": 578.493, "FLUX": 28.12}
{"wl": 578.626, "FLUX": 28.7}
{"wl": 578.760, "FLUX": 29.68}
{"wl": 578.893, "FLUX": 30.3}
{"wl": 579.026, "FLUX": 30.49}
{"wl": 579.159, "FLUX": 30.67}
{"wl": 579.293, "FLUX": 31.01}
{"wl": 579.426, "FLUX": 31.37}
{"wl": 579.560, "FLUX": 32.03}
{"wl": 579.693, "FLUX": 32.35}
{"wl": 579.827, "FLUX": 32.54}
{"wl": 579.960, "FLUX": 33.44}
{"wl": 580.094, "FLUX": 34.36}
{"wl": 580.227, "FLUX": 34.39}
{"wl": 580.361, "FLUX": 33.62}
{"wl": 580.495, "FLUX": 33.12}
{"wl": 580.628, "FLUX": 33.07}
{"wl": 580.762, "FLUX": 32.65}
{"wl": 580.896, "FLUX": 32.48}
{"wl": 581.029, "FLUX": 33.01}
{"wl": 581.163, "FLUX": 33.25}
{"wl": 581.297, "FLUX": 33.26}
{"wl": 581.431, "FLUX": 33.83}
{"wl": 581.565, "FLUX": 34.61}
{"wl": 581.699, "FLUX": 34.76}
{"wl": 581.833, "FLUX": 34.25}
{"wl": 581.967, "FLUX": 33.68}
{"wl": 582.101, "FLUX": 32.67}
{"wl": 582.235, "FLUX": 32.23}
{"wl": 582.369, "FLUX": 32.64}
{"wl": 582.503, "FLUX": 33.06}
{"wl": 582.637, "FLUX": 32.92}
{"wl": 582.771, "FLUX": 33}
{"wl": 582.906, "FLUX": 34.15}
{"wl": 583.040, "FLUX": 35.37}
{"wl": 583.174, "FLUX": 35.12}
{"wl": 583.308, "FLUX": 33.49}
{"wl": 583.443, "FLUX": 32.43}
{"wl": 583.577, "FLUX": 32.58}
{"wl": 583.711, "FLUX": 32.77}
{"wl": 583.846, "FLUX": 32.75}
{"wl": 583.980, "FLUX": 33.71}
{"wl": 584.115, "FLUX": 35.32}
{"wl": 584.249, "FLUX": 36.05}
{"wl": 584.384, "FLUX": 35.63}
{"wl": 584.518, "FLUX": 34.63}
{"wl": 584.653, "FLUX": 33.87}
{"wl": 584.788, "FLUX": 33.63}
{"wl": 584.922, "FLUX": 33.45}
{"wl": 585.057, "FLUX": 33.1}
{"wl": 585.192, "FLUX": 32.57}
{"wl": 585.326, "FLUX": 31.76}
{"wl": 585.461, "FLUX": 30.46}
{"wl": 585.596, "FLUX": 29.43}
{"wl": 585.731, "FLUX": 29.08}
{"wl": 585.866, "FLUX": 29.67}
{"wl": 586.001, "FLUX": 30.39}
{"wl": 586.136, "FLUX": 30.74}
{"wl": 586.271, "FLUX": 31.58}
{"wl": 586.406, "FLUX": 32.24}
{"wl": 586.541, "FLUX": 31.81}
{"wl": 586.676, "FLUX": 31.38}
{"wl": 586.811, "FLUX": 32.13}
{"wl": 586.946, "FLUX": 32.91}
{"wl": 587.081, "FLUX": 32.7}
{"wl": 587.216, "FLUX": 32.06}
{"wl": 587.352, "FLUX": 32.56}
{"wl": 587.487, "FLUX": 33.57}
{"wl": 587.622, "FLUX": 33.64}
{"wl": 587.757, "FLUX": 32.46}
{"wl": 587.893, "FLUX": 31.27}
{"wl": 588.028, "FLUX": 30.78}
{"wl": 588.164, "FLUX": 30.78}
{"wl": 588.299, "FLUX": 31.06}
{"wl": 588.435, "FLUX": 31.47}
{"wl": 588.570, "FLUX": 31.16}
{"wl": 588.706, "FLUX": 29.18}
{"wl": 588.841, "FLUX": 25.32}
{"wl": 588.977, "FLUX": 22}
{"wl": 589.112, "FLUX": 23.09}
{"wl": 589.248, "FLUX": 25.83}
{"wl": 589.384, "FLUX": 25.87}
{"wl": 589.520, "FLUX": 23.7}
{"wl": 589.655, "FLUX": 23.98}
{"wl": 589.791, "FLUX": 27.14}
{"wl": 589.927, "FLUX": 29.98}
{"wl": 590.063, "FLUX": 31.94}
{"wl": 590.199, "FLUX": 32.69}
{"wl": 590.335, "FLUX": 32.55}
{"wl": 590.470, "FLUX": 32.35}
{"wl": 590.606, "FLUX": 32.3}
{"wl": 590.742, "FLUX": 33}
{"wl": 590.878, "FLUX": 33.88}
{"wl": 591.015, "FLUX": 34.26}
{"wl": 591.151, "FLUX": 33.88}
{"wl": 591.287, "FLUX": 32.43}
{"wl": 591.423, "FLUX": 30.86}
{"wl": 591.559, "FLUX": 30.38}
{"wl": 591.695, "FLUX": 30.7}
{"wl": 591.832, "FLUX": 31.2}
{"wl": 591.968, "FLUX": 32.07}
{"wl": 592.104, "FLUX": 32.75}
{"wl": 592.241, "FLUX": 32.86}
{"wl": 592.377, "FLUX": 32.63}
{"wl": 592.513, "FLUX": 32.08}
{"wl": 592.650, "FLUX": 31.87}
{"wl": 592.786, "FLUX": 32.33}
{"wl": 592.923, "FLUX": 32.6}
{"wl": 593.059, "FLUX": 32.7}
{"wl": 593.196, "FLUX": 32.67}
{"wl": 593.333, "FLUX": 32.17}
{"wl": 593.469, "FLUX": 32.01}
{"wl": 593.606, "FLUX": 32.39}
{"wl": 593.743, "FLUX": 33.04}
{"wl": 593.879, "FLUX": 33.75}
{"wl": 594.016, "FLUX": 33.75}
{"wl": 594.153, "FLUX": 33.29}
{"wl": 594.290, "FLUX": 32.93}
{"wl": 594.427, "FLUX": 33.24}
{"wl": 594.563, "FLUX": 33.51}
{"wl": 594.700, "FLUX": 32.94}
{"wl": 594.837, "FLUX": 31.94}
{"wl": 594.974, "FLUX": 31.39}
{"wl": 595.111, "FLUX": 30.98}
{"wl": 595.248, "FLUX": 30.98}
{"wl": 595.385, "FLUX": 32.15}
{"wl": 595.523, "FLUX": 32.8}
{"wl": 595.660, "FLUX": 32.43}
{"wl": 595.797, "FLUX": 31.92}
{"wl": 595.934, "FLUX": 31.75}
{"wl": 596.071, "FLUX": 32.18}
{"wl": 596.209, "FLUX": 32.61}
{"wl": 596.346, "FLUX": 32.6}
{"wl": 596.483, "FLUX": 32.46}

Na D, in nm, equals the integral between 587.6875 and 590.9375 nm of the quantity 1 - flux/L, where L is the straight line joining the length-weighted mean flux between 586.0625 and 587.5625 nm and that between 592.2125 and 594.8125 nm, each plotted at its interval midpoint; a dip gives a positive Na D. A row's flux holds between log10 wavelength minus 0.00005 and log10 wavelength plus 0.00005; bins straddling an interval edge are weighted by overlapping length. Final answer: 0.31 nm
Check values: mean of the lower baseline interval 32.2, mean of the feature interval 29.3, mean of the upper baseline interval 32.8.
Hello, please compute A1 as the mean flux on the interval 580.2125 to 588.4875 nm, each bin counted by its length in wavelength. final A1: 32.8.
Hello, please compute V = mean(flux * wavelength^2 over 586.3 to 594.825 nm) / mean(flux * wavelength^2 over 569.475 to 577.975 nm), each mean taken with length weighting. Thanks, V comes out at 1.0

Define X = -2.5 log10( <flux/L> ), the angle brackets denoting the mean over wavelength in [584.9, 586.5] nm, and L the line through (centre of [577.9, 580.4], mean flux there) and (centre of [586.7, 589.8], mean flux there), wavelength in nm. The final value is -0.04 mag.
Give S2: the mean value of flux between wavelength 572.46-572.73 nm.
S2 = 33.9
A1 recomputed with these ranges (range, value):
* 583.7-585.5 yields 33.6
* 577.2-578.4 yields 32.3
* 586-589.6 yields 30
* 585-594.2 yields 31.1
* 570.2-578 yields 32.2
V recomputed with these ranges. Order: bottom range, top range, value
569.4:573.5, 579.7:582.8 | 1.08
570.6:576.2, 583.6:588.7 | 1.05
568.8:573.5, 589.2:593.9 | 1.06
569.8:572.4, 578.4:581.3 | 1.07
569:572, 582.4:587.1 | 1.11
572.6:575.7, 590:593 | 1.05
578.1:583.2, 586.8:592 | 0.97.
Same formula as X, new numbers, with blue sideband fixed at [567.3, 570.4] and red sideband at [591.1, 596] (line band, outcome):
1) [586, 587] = 0.01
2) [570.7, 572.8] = -0.01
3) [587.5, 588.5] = 0.01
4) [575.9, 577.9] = -0.03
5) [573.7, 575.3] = -0.05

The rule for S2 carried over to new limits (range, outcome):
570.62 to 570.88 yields 29.9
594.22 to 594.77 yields 33.2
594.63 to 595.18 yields 31.8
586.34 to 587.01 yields 32.1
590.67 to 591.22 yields 33.7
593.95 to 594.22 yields 33.5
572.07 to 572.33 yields 33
